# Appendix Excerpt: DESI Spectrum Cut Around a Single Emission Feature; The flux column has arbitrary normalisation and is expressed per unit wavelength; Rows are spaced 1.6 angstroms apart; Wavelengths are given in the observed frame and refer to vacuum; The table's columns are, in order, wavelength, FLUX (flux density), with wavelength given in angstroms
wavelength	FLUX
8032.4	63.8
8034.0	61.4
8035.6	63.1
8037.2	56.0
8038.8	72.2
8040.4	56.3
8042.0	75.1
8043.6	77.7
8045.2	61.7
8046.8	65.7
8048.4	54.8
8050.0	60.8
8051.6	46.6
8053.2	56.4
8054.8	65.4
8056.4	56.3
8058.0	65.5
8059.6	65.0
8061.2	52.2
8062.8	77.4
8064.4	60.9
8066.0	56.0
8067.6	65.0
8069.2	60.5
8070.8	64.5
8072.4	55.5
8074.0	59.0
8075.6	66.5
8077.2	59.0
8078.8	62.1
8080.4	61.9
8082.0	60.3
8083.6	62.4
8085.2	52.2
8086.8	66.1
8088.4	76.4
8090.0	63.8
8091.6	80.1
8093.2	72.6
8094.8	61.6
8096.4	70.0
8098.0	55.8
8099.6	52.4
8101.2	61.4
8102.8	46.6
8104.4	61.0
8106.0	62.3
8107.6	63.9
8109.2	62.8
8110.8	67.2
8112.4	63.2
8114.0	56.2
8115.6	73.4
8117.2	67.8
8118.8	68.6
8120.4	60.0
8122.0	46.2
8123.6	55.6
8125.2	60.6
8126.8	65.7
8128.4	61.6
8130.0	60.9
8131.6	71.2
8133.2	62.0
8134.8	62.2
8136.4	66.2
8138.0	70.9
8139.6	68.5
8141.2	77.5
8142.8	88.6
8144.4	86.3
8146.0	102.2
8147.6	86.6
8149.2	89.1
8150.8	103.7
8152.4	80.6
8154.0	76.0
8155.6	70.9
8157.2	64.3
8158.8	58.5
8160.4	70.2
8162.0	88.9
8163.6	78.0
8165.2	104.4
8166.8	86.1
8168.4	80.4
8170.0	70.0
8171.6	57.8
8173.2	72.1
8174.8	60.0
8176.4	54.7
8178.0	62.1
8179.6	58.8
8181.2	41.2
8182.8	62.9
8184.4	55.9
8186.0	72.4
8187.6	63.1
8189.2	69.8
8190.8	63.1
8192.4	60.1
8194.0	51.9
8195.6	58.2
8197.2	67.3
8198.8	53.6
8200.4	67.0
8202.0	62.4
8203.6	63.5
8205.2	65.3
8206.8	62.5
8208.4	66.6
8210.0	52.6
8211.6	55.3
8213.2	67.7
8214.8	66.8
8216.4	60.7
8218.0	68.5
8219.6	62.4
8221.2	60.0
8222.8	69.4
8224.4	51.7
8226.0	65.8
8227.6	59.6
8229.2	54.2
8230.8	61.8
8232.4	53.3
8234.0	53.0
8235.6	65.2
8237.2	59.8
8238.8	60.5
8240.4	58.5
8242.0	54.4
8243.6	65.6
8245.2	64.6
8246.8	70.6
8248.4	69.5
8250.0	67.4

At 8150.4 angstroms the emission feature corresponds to [S II] 6716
